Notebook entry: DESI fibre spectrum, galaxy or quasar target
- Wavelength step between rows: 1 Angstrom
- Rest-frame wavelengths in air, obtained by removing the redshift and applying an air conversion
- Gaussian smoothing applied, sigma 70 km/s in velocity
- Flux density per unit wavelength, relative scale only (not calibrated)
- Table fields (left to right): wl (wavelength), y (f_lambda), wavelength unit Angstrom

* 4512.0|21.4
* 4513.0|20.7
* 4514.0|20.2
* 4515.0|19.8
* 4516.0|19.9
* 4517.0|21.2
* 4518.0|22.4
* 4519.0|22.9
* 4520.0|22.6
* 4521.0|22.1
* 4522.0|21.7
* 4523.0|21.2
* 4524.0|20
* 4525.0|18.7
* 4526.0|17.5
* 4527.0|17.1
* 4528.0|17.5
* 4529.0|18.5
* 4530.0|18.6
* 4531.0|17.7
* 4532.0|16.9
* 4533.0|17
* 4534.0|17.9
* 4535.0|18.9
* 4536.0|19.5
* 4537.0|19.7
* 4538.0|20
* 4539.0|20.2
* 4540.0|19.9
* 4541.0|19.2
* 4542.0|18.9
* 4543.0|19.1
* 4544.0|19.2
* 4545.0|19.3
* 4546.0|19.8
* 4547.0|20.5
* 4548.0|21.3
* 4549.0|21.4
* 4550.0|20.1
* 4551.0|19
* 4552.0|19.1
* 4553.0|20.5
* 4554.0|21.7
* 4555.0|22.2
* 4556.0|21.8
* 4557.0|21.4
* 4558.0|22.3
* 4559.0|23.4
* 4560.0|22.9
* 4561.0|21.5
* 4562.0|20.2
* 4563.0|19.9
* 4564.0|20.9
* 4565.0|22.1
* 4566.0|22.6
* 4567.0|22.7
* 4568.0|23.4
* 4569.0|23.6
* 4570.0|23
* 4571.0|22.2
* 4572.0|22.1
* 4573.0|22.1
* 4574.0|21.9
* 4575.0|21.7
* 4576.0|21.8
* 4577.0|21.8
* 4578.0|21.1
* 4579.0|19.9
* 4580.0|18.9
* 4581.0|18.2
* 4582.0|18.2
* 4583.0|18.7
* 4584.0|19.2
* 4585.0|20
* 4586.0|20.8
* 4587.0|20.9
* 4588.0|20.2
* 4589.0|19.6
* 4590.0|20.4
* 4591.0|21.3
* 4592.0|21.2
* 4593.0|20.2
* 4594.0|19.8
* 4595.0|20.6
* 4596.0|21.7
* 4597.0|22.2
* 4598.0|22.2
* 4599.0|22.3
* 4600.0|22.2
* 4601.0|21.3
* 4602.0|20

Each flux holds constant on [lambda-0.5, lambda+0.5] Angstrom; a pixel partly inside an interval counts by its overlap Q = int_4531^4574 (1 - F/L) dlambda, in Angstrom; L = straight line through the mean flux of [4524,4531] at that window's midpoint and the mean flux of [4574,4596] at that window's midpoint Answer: -3.6 Angstrom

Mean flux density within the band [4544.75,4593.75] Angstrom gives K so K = 21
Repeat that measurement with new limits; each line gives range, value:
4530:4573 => 20.6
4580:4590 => 19.5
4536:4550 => 19.9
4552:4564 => 21.5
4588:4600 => 21.1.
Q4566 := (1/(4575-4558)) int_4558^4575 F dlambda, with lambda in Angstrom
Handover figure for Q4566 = 22.1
